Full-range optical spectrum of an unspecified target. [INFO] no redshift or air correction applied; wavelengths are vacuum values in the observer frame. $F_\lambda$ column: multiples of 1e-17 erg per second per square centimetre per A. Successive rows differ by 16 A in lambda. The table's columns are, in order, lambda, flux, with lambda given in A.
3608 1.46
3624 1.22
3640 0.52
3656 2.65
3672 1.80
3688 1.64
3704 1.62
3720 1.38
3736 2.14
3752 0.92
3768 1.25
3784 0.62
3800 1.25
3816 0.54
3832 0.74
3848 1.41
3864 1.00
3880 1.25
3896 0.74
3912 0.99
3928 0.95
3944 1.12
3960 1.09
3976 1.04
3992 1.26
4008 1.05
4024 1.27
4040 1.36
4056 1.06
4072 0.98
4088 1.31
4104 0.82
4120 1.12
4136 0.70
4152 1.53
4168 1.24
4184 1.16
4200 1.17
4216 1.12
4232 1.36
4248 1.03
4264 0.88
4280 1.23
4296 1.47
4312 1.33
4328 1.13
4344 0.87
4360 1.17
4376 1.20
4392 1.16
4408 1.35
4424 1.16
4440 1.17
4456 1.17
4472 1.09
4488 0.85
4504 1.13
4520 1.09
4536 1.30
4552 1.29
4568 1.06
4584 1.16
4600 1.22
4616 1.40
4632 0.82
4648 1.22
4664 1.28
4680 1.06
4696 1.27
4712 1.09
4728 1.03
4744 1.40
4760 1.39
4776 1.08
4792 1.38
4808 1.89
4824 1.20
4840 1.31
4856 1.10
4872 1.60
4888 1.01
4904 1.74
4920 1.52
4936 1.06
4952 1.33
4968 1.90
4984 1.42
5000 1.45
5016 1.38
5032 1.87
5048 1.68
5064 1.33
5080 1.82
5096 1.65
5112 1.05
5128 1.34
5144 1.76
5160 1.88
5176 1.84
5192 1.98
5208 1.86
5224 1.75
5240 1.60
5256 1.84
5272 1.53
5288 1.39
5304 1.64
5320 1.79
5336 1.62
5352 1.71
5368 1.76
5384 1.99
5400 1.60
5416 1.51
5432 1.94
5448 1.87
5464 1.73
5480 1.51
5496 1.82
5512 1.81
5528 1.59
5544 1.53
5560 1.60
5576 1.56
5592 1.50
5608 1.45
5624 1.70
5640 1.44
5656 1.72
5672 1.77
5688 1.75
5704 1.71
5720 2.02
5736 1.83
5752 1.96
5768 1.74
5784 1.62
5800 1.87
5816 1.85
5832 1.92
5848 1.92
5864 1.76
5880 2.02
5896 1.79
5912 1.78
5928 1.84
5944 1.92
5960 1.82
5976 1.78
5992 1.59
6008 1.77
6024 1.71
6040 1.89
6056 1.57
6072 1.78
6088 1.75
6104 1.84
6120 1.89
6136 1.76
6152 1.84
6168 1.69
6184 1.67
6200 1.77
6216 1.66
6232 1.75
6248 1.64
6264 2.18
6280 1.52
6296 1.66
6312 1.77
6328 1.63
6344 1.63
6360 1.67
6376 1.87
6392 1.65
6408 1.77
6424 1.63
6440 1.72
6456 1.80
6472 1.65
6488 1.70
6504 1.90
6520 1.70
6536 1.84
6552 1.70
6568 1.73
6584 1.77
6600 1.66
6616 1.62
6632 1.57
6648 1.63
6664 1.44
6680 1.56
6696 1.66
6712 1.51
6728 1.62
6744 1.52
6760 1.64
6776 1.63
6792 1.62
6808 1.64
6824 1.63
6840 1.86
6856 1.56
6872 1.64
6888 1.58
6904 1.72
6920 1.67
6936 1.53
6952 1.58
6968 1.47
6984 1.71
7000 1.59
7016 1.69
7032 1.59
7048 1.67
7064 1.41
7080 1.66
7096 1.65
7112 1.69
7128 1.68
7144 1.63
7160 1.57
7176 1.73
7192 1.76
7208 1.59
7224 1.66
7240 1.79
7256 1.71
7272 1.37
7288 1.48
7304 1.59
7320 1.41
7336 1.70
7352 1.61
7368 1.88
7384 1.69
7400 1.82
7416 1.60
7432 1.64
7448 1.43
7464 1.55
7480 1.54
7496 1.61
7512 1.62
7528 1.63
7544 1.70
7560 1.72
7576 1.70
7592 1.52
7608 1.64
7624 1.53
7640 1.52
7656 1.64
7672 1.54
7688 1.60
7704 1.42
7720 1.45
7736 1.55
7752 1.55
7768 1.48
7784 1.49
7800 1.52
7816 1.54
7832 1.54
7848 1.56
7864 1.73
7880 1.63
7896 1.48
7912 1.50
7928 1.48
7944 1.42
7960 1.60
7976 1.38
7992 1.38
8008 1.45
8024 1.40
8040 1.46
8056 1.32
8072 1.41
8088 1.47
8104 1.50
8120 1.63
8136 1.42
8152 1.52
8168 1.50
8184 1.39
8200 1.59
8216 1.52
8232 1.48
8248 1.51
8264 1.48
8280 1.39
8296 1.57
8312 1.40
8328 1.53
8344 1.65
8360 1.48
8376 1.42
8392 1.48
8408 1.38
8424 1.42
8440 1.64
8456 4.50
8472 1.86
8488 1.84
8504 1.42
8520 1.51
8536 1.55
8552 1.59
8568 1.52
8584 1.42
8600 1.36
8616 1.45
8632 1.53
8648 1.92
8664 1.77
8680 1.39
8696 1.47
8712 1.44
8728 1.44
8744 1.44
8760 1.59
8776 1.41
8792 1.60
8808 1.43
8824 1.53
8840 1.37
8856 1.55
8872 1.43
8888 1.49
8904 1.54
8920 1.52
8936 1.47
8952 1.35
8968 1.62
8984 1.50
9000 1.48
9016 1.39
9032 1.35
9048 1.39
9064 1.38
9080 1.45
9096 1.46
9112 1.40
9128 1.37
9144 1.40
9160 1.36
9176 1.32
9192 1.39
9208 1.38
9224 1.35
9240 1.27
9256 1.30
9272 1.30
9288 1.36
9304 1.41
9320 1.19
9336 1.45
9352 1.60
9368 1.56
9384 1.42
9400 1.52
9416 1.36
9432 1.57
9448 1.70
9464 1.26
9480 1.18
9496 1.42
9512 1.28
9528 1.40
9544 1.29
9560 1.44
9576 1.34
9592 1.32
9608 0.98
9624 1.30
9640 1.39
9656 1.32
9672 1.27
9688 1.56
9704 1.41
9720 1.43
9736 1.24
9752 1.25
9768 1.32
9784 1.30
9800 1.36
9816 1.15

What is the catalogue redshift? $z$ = 0.29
